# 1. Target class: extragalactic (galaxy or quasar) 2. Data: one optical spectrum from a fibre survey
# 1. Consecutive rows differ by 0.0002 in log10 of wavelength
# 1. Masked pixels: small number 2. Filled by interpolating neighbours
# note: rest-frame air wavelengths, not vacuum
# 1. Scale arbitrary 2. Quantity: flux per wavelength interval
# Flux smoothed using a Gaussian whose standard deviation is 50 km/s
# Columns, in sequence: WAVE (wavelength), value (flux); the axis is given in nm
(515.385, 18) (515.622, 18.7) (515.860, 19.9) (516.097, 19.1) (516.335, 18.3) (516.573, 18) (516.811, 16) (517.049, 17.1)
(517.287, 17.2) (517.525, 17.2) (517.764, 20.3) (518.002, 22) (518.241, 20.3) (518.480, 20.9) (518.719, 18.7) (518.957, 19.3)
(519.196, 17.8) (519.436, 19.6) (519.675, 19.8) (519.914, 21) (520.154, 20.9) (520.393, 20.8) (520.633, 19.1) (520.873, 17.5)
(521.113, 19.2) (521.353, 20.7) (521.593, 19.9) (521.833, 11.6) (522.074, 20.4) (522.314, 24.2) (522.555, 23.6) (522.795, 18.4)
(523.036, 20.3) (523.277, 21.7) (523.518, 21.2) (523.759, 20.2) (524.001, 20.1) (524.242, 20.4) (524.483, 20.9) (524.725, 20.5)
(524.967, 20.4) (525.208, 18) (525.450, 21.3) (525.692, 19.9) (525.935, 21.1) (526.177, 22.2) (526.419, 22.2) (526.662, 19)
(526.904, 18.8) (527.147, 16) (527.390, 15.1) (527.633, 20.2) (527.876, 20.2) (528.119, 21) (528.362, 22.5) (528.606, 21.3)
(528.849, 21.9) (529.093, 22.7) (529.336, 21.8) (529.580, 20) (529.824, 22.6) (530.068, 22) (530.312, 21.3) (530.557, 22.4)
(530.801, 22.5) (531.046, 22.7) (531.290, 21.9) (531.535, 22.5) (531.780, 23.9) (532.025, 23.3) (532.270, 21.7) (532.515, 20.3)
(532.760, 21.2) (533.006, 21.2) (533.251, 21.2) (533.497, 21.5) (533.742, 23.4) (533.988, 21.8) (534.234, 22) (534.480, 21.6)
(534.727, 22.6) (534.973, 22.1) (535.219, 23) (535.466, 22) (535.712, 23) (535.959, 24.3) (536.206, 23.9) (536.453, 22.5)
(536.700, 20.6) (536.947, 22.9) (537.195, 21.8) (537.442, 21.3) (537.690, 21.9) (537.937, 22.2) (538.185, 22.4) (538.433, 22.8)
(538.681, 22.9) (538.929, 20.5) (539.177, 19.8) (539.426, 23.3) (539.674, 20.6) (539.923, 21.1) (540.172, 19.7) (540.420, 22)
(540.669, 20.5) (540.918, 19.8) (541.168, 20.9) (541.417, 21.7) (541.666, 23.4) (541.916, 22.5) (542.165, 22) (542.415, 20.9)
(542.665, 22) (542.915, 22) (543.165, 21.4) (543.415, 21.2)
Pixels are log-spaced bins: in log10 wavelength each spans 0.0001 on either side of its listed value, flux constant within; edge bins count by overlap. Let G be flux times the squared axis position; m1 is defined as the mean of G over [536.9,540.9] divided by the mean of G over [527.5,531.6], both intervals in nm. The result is 1.03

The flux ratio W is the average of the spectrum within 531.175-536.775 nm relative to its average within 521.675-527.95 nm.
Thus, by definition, 1.12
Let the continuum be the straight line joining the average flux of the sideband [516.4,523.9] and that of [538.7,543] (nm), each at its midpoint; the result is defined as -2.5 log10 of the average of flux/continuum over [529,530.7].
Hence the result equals -0.07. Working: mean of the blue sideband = 19.5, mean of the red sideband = 21.4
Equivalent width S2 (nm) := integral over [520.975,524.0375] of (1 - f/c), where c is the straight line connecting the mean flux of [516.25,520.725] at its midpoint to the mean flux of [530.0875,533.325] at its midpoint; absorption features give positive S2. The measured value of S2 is -0.01 nm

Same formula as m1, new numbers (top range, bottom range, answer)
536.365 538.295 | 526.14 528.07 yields 1.19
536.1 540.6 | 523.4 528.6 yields 1.14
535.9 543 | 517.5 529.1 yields 1.15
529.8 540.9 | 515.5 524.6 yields 1.19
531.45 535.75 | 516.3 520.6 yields 1.22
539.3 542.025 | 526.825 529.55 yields 1.11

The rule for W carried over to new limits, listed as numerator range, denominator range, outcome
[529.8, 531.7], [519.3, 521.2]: 1.13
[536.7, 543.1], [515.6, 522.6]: 1.12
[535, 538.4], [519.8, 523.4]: 1.13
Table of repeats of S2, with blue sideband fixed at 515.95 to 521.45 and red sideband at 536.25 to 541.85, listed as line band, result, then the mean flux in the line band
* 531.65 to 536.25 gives -0.282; 22.3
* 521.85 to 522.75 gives -0.069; 21.1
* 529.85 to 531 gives -0.087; 22.1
